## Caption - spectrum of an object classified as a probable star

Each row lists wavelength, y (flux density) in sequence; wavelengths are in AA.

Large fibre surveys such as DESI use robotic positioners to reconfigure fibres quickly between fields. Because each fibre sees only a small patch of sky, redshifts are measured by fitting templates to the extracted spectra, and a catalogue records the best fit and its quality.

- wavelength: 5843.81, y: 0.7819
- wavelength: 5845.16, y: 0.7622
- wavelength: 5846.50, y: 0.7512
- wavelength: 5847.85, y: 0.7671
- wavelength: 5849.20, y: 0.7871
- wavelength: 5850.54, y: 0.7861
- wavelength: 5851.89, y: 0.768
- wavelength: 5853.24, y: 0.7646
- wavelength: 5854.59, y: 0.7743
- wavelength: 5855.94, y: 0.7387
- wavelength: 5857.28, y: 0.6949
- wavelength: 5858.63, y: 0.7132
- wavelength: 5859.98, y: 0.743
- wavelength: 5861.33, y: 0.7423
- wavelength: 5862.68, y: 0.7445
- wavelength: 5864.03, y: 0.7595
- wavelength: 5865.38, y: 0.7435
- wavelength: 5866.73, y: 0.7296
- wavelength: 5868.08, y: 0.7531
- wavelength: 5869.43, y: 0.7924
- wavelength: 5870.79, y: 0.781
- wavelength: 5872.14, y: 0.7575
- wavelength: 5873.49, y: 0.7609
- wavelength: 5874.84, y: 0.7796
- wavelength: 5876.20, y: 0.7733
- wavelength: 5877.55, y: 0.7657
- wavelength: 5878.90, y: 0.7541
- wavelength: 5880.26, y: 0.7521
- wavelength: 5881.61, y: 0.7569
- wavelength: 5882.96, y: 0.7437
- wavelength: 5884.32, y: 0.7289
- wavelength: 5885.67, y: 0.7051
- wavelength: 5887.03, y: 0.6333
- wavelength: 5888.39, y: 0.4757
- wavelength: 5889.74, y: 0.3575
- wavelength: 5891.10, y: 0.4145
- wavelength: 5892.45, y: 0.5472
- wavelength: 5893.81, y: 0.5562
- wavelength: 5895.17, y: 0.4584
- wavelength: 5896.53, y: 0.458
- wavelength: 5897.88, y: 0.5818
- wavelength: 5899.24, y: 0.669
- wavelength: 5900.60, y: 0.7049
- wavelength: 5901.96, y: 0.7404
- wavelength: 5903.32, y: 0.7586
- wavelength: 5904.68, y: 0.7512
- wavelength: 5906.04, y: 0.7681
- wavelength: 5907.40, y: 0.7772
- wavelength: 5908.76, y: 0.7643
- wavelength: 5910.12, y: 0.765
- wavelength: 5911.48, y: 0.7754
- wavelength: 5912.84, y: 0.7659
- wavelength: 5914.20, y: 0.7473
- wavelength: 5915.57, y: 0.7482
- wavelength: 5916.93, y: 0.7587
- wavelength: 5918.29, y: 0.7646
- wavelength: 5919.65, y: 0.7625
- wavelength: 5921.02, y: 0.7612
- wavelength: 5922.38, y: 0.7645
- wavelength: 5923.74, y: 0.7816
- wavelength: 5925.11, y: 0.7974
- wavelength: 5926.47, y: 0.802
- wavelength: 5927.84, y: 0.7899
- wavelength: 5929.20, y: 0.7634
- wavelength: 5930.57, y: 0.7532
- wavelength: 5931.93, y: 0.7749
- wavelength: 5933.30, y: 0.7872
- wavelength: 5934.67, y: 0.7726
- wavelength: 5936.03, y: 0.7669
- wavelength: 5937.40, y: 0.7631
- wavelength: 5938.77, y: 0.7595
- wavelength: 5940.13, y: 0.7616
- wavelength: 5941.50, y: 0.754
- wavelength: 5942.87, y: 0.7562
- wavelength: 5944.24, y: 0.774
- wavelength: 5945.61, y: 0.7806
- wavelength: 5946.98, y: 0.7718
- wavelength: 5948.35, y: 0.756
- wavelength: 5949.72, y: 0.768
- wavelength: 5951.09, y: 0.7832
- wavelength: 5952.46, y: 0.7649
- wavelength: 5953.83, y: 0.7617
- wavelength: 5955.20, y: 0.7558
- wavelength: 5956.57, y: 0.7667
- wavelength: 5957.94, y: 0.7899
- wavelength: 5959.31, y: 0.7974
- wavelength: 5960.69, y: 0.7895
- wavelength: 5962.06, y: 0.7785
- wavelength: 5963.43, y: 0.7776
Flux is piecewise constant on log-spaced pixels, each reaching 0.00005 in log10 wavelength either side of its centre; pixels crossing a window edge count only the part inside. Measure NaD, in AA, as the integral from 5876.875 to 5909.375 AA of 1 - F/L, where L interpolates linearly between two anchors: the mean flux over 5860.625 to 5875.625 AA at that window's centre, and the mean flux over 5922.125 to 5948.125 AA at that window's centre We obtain 4.8 AA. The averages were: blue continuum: 0.758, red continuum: 0.772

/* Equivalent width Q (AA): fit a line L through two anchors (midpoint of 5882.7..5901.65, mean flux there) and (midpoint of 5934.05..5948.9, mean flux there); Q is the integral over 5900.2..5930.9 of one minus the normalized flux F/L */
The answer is -4.7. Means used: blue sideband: 0.573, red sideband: 0.765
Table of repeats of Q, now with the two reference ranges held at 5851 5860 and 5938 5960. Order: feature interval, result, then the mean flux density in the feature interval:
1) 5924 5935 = -0.2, 0.78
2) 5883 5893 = 2.5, 0.564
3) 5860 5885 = -0.3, 0.756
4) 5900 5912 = 0.0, 0.756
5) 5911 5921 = 0.0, 0.76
